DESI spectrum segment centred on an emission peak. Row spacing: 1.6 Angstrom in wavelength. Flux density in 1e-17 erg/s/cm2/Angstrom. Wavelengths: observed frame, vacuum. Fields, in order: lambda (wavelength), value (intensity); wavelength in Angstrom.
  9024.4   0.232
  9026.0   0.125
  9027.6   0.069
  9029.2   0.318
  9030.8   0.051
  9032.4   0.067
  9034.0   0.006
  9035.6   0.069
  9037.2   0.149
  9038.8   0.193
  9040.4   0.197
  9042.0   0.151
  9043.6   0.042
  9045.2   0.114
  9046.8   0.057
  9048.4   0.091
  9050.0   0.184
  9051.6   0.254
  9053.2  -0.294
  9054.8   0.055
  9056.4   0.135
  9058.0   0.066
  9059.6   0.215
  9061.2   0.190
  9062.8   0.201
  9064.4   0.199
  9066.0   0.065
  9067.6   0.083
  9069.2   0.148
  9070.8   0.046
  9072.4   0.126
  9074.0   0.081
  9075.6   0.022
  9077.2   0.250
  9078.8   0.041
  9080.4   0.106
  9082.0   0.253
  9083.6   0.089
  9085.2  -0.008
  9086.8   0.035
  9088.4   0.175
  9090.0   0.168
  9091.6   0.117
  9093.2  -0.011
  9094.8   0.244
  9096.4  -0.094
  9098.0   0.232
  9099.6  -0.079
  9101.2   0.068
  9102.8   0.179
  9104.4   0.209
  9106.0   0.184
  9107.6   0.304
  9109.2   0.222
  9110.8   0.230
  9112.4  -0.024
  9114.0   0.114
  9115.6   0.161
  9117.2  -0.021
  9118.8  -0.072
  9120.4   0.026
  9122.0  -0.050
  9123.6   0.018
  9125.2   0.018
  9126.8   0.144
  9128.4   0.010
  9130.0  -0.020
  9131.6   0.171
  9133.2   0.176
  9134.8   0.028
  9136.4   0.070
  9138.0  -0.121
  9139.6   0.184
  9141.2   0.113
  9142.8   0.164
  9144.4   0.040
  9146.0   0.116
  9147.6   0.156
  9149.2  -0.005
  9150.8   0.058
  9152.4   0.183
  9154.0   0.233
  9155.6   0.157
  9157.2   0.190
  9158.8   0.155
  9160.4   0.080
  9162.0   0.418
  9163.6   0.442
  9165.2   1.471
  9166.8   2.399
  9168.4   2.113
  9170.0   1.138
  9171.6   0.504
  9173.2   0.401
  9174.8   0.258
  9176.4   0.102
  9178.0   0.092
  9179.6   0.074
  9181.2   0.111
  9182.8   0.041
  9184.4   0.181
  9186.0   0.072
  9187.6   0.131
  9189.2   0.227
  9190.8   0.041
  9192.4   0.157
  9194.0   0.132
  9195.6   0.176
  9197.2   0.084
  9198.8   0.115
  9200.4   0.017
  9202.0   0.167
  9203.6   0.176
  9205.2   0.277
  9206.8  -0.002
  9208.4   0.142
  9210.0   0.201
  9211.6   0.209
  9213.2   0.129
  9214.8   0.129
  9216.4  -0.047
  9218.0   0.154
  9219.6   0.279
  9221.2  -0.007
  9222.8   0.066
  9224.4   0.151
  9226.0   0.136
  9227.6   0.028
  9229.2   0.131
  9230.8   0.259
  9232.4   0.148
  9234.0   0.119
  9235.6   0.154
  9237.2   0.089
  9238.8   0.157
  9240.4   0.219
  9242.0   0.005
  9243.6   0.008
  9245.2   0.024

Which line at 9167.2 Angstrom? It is H-beta 4861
